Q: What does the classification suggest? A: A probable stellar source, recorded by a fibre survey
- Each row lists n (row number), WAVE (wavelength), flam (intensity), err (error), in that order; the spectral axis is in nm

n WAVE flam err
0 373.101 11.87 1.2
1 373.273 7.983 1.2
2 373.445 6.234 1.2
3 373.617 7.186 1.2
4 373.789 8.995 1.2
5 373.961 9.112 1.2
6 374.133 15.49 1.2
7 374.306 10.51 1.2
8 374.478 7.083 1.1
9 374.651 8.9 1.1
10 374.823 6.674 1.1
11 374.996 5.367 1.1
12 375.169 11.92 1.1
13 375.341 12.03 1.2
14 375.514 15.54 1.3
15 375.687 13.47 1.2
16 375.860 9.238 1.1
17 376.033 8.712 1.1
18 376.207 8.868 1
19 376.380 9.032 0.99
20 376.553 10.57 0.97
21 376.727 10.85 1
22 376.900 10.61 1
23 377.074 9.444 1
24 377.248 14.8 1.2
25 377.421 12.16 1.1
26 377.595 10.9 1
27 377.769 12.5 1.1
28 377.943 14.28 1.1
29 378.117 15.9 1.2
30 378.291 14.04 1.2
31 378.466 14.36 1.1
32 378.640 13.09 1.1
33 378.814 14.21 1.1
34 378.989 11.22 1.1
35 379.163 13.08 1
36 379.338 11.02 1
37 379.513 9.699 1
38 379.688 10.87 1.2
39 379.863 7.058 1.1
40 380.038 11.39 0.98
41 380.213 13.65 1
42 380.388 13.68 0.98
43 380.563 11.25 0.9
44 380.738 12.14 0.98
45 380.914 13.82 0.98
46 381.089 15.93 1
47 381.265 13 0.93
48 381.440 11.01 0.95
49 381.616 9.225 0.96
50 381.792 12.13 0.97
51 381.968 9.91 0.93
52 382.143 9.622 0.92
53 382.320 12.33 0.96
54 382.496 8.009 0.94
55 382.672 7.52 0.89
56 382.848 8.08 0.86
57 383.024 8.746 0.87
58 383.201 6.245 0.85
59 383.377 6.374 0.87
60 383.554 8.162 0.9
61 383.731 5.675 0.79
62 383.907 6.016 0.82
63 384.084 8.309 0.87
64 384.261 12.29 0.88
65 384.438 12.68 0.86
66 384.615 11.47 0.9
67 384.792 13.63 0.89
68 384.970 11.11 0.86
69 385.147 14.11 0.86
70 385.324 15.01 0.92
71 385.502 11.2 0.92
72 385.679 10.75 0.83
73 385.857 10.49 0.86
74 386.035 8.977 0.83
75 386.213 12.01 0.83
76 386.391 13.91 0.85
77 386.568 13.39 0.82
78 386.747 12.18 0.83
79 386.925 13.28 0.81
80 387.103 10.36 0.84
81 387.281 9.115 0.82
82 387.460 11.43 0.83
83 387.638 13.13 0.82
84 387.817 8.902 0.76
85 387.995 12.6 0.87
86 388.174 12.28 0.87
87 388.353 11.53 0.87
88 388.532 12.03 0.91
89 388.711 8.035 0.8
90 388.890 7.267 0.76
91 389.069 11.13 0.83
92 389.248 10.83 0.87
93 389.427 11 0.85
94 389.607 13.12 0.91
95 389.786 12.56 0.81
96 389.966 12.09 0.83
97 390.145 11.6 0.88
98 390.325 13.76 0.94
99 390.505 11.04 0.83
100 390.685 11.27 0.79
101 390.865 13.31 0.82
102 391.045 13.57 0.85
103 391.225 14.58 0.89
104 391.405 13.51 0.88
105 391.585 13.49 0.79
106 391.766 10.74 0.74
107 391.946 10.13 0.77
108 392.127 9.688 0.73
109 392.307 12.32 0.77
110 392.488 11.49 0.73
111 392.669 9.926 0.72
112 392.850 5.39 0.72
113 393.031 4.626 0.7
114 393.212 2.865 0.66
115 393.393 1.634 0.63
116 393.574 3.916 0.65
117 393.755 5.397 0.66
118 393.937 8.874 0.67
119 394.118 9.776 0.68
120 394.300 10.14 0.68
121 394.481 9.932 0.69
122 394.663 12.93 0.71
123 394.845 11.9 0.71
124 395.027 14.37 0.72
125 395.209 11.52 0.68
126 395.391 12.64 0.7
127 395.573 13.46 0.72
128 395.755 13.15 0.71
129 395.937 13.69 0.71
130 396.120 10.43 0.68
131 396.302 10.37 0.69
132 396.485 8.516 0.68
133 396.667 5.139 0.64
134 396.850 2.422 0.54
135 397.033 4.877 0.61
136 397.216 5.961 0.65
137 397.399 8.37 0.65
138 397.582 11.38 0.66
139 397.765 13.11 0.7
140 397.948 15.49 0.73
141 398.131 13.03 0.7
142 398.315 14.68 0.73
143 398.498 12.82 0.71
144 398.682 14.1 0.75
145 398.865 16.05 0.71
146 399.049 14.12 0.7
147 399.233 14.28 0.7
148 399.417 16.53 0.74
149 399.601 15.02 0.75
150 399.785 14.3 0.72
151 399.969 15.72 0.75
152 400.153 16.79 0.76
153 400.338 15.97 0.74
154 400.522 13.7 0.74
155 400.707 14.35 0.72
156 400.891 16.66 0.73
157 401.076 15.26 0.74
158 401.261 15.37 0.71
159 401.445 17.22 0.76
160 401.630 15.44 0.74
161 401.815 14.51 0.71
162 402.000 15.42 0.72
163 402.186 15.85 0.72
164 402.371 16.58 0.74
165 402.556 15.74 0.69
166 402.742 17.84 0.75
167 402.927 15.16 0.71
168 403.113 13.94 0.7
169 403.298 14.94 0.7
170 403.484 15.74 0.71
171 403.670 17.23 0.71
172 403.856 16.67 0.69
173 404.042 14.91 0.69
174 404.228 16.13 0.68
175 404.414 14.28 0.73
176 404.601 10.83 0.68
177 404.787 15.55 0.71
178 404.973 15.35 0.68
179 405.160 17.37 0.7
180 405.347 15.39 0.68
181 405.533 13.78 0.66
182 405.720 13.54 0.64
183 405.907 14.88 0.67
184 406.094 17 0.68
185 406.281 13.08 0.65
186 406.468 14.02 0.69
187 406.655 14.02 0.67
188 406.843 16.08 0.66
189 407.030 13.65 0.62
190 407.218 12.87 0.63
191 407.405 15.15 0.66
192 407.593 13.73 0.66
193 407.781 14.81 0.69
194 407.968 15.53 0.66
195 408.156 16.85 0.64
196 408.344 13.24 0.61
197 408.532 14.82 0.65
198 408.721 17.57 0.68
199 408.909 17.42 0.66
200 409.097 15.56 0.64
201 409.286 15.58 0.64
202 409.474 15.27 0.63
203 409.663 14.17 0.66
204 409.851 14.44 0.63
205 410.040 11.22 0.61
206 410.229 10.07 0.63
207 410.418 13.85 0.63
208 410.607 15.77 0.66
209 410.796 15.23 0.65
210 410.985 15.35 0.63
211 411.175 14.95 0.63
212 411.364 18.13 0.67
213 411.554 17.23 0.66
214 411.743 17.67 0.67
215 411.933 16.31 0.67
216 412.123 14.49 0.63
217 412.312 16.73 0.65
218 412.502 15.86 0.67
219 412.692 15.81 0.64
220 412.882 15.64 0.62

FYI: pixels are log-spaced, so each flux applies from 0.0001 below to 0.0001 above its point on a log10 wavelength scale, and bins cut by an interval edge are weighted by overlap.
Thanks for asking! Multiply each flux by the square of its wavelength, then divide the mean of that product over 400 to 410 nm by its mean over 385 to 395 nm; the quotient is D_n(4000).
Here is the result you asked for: 1.53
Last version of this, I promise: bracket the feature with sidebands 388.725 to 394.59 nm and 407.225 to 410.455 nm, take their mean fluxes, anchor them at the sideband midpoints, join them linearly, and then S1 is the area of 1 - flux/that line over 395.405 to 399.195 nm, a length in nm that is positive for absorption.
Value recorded 0.14 nm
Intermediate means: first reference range 10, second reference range 14.6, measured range 11.1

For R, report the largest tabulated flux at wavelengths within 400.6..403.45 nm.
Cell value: 17.84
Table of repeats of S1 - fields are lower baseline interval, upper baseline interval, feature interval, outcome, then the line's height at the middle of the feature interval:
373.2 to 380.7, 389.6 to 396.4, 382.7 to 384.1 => 0.48 nm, 10.9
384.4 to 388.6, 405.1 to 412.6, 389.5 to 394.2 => 0.96 nm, 12.6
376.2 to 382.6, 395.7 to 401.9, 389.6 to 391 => 0.01 nm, 12.4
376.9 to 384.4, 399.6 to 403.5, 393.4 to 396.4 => 0.77 nm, 14.1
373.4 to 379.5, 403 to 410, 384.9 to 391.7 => 0.42 nm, 12.6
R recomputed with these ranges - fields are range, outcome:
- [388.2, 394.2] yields 14.58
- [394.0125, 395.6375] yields 14.37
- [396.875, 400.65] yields 16.79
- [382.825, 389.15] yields 15.01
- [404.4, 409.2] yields 17.57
